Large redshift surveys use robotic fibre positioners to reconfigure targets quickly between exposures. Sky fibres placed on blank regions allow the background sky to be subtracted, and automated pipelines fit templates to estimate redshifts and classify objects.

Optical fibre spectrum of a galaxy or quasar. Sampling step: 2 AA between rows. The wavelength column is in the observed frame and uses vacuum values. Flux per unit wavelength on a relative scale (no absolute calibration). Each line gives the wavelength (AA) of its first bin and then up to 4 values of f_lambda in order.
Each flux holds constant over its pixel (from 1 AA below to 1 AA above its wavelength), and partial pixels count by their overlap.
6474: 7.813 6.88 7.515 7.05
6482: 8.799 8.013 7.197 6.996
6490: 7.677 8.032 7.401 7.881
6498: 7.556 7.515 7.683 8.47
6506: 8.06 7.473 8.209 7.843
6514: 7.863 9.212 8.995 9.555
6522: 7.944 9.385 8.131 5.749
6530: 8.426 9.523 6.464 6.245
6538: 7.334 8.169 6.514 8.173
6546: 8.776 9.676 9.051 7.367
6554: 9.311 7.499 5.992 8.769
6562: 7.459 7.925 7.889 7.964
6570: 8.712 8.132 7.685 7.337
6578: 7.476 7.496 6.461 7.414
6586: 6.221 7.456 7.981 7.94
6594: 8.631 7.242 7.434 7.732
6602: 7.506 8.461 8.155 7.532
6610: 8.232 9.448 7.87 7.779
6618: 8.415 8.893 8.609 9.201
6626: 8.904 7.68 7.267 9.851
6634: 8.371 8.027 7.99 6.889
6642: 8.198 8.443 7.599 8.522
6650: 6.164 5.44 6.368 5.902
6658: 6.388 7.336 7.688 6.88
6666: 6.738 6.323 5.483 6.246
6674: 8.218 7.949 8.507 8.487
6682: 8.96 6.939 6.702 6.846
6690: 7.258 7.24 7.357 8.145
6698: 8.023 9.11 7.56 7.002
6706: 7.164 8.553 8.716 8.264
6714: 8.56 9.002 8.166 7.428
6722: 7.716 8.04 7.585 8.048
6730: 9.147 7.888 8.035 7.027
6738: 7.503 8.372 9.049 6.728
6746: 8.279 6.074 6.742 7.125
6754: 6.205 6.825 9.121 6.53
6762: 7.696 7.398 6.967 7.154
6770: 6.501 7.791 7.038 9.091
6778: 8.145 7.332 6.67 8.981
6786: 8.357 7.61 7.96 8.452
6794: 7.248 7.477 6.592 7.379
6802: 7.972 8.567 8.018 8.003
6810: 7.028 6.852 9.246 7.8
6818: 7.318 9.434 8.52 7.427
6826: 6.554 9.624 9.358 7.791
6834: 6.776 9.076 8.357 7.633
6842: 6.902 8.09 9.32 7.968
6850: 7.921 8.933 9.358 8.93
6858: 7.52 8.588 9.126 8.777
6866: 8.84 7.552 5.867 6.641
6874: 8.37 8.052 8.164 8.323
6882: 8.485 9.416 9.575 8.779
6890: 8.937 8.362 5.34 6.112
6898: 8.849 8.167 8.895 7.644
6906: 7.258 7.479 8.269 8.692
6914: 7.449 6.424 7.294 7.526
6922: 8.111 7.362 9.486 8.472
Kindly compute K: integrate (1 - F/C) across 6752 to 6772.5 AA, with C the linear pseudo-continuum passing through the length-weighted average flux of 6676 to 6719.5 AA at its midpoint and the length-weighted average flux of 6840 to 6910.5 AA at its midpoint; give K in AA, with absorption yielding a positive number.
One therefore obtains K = 2.0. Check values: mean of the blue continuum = 7.93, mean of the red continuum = 8.13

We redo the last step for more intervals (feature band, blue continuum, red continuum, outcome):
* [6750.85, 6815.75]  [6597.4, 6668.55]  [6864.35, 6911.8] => 2.36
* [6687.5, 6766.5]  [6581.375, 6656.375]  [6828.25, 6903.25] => 2.61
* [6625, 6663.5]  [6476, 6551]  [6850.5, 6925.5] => 2.23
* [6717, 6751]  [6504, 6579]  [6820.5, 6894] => 1.66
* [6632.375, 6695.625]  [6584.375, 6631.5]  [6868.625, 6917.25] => 5.54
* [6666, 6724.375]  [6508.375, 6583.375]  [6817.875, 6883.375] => 2.67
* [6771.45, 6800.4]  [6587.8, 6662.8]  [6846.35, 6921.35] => 0.83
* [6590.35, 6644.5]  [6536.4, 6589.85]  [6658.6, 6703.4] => -3.94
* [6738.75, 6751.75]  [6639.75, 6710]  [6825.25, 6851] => 0.28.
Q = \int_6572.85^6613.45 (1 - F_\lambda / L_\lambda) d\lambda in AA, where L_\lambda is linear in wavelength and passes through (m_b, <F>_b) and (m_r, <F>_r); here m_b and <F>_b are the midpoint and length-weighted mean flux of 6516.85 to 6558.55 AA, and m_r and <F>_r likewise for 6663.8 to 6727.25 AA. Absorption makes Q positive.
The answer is 1.1 AA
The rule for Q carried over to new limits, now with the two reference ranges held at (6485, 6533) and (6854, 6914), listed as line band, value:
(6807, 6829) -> 0.3 AA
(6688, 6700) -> 0.6 AA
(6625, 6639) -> -0.4 AA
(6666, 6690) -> 2.3 AA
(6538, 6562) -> 0.0 AA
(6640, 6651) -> 0.5 AA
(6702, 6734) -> 0.0 AA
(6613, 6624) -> -0.5 AA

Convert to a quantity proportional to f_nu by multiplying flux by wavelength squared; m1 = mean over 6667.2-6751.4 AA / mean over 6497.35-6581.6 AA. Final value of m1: 1.0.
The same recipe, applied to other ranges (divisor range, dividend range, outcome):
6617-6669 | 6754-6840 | 1.07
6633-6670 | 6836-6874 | 1.21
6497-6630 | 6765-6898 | 1.09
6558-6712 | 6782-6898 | 1.11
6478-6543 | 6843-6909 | 1.16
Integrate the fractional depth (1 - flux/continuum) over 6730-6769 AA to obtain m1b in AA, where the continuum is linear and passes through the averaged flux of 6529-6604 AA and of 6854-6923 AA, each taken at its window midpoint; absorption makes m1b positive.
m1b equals 2.27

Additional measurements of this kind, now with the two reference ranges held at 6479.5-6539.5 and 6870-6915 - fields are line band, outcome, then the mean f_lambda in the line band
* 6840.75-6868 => -1.51 AA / 8.44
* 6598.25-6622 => -0.75 AA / 8.18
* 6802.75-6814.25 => 0.17 AA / 7.87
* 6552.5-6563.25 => 0.17 AA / 7.79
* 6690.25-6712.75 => 0.17 AA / 7.9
